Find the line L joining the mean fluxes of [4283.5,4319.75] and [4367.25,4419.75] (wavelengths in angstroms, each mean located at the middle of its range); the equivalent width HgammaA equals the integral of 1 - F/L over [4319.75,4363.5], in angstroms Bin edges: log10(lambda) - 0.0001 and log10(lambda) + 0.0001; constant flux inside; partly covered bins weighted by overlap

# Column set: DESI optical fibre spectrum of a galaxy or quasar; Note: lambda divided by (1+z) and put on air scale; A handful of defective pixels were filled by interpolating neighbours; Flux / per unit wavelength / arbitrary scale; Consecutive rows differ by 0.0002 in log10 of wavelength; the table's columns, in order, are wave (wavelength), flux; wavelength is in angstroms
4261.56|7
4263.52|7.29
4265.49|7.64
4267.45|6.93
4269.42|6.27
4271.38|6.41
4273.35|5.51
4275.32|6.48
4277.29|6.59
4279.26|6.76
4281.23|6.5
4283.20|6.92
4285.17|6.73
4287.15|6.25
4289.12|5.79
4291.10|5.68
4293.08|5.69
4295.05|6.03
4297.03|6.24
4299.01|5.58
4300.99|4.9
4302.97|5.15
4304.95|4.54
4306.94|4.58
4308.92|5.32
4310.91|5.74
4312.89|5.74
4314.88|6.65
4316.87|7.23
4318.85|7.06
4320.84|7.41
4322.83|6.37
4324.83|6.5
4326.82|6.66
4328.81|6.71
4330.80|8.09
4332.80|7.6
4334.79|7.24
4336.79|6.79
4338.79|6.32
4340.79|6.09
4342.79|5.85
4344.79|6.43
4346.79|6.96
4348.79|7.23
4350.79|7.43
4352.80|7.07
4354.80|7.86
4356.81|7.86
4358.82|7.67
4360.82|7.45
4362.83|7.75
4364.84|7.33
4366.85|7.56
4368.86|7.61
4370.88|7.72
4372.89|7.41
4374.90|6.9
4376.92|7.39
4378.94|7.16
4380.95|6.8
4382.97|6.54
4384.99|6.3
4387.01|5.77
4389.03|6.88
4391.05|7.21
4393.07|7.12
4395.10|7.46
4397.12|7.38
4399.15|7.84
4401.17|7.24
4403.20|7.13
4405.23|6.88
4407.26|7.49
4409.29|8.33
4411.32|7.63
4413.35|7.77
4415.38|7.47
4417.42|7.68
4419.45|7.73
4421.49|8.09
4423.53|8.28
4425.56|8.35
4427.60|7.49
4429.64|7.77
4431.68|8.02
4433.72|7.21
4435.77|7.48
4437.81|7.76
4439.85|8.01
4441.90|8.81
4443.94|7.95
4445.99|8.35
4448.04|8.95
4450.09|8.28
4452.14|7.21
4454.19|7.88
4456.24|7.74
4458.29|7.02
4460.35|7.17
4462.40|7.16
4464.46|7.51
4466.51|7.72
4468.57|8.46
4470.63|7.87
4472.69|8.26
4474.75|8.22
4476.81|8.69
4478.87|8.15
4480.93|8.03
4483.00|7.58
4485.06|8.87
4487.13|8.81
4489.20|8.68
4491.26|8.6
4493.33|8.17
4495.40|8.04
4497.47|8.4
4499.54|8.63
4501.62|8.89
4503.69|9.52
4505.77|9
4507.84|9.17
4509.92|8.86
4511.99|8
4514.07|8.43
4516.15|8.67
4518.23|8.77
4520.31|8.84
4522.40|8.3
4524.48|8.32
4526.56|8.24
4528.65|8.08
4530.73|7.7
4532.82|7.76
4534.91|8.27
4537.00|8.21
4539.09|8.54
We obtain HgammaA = -4.0 angstroms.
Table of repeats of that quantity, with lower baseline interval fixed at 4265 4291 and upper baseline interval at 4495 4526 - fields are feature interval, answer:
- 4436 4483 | 1.3 angstroms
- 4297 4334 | 3.3 angstroms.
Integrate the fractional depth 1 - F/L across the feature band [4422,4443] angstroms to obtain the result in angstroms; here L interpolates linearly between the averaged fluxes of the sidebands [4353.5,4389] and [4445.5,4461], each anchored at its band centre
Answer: -0.7 angstroms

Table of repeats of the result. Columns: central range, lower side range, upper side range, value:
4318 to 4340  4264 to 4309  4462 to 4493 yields -1.50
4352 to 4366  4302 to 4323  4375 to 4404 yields -2.08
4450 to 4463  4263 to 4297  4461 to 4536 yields 0.86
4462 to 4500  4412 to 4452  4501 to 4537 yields 0.23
